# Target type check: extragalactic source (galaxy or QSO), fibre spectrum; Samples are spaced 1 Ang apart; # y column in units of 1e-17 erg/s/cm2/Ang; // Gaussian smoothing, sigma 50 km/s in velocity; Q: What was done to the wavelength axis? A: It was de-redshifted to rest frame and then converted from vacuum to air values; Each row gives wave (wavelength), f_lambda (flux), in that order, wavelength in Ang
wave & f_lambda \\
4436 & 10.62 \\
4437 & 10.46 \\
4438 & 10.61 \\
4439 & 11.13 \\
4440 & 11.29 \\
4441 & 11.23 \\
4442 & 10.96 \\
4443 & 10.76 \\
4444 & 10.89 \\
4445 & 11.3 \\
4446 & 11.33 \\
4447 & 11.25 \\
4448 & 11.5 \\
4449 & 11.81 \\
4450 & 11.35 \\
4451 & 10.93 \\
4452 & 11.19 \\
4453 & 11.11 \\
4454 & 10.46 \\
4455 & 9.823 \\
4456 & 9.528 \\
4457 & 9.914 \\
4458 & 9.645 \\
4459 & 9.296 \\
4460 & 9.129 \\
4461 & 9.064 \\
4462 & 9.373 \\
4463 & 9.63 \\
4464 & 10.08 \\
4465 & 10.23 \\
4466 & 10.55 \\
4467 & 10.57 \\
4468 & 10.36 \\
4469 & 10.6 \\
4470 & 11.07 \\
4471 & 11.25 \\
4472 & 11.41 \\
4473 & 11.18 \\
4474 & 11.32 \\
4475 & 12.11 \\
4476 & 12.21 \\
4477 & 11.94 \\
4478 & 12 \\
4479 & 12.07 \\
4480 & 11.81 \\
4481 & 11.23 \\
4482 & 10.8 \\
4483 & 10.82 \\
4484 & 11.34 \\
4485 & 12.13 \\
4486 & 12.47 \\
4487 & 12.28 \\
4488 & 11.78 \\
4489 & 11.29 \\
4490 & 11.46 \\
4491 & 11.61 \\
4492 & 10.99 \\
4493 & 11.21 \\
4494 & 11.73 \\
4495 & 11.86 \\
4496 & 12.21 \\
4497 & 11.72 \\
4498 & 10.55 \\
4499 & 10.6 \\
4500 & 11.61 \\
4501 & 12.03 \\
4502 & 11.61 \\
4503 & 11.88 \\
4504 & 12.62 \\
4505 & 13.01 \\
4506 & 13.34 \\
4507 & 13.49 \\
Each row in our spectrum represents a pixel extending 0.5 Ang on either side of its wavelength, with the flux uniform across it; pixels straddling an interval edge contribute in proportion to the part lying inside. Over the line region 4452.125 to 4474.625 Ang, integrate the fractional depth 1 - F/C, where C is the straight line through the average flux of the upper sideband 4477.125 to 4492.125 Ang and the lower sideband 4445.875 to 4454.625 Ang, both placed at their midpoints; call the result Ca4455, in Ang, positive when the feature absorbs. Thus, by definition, 2.1 Ang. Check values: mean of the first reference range 11.2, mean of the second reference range 11.6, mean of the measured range 10.3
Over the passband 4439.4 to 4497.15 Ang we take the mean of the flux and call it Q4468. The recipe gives 11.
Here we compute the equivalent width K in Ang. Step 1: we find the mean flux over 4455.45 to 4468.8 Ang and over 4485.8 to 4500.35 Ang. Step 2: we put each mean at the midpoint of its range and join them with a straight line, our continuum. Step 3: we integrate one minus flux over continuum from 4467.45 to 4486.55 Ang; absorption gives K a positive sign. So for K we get -1.5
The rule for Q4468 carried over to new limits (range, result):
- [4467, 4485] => 11.4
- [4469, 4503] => 11.6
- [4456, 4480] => 10.7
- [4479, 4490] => 11.6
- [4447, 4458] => 10.7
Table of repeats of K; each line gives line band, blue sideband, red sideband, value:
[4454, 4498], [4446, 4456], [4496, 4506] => 1.67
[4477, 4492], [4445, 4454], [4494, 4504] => -0.16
